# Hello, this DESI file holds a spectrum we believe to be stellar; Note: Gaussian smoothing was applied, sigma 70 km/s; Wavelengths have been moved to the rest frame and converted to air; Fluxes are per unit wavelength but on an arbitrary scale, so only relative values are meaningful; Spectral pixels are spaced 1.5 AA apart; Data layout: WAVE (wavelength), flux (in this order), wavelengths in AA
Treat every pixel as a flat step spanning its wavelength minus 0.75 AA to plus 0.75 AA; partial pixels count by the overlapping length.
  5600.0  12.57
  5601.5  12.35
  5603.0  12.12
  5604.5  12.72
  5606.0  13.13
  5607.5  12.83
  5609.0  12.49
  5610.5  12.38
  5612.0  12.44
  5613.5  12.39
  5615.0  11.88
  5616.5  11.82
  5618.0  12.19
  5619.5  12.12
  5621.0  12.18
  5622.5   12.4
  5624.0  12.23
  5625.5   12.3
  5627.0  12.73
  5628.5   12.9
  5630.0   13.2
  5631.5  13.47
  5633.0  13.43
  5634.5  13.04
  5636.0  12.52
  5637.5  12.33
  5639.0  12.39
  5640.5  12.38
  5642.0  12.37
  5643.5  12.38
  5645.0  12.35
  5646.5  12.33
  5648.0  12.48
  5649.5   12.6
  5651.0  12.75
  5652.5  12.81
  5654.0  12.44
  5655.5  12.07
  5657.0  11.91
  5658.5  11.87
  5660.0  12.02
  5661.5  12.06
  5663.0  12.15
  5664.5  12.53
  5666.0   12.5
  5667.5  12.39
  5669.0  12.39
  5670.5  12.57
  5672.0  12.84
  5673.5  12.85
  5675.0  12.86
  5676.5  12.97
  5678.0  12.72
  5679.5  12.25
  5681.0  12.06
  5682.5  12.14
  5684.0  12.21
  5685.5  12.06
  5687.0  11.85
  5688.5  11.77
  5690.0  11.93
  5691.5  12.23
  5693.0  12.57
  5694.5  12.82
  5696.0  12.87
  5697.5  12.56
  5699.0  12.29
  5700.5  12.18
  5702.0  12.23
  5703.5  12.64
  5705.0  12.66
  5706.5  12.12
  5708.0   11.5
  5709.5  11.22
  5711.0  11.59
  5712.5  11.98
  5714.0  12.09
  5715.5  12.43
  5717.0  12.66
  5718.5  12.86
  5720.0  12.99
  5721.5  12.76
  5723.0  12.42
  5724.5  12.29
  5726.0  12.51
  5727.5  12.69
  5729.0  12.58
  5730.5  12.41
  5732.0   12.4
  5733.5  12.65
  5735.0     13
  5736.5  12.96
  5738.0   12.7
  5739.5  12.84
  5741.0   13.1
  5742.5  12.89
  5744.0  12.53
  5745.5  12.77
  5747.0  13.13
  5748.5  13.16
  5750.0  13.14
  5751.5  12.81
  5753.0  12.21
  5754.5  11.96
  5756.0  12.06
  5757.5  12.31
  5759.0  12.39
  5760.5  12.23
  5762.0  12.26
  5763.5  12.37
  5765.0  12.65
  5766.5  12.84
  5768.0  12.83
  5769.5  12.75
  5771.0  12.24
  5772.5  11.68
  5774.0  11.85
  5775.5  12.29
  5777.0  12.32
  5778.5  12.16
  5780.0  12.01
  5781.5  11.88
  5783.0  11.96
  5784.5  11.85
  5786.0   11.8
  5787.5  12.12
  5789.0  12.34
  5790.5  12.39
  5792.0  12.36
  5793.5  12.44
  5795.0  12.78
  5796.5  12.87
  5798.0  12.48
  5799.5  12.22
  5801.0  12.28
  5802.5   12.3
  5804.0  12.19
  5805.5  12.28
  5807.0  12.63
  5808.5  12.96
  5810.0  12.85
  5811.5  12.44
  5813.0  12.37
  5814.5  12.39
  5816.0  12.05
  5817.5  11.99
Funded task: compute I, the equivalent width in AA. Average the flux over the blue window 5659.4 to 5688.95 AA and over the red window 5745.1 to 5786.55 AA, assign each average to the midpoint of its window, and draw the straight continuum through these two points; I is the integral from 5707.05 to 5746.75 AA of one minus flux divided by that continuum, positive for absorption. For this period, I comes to -0.5 AA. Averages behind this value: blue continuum 12.4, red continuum 12.4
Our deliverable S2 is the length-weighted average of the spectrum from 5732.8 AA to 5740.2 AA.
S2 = 12.8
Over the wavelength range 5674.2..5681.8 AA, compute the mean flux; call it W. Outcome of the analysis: 12.6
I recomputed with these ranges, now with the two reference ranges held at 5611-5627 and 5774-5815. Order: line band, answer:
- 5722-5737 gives -0.4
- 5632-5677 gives -0.9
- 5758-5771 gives -0.2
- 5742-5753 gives -0.5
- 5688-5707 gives -0.2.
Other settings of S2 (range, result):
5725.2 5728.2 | 12.6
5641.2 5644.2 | 12.4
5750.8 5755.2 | 12.3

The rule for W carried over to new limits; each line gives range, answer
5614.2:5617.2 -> 11.9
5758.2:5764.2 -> 12.3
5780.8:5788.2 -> 11.9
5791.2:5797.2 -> 12.6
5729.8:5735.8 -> 12.6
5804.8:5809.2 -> 12.6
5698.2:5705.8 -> 12.4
